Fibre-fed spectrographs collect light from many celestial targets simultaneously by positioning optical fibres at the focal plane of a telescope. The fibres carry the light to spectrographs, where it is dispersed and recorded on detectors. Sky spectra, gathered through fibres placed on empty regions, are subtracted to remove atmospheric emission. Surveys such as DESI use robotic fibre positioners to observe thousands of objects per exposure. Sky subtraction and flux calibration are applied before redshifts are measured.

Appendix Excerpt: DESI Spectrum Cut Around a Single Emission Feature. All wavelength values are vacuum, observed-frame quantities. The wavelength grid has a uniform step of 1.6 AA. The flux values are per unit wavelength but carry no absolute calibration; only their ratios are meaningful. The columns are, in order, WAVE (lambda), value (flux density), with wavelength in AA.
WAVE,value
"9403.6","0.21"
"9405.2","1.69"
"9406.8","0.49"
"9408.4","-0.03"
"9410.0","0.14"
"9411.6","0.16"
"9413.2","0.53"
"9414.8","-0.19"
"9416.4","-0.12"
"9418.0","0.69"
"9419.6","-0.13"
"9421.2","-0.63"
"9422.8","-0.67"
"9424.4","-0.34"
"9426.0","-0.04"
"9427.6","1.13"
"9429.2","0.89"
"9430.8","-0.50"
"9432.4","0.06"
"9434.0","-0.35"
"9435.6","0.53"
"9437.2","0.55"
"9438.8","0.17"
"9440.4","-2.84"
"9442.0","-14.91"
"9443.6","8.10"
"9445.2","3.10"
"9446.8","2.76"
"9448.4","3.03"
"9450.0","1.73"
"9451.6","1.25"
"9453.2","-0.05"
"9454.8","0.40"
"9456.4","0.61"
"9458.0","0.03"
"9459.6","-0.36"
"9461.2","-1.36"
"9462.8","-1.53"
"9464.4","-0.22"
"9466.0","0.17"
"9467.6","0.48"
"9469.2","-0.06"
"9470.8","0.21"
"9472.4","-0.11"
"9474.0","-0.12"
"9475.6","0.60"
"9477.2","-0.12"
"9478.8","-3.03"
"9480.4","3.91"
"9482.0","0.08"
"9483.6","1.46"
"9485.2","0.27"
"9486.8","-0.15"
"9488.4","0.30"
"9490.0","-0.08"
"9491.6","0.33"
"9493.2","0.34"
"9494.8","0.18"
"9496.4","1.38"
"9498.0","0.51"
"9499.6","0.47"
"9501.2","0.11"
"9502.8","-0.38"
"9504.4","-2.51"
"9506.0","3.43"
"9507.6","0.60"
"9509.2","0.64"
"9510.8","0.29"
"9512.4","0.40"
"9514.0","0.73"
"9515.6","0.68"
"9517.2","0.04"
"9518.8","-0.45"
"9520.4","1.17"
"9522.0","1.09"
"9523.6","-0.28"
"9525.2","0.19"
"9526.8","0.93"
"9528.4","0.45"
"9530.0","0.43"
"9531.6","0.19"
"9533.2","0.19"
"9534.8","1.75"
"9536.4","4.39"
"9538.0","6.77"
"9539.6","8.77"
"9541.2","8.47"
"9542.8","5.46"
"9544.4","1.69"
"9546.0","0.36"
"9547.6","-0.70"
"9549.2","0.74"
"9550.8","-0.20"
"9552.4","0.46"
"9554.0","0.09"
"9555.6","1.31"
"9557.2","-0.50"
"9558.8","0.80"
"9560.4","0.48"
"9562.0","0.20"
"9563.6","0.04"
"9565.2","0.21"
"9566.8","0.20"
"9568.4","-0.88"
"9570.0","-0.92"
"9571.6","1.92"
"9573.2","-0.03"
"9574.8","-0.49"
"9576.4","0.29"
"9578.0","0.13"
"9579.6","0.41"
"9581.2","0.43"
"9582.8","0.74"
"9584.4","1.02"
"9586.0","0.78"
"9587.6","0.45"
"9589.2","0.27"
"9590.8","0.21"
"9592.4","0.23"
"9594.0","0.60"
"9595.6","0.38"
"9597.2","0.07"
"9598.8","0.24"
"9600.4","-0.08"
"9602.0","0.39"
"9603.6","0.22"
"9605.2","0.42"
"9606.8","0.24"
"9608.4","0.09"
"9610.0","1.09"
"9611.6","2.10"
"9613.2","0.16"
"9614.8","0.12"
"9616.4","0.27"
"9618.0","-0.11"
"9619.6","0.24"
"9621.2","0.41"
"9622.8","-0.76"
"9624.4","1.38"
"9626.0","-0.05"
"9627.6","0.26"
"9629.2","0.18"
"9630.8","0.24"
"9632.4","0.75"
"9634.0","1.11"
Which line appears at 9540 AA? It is [O III] 5007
